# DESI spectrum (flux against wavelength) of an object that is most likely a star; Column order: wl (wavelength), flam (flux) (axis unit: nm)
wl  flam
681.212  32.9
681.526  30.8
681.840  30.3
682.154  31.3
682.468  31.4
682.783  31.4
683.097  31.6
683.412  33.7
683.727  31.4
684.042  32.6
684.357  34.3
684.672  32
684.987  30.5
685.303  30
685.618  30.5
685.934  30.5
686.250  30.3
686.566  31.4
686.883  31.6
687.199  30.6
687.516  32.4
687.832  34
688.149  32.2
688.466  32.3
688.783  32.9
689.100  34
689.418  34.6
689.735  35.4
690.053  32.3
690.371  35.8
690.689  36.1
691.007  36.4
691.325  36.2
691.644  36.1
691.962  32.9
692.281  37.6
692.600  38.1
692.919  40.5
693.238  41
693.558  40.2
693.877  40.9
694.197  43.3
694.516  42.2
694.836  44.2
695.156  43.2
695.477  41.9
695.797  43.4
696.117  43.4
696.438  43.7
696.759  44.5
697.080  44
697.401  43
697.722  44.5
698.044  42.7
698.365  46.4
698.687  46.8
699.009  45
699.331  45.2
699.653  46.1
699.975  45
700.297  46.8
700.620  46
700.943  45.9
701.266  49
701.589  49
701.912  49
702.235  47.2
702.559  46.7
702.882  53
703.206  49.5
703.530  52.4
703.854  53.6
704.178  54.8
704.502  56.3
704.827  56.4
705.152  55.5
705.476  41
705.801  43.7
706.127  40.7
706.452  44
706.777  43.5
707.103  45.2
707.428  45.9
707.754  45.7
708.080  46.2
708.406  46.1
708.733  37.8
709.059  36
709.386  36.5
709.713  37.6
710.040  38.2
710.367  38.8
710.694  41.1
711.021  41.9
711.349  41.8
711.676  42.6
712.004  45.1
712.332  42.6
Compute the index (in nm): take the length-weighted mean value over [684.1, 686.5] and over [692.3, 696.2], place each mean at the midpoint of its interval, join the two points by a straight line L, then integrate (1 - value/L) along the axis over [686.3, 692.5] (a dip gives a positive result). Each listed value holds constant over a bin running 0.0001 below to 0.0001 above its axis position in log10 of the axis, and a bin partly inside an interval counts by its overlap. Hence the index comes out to 0.36 nm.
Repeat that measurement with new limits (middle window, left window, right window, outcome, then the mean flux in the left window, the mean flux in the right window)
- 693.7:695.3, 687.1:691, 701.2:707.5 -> -0.15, 33.7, 48.9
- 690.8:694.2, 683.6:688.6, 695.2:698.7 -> 0.06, 31.7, 43.9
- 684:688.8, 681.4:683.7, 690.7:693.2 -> 0.29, 31.5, 37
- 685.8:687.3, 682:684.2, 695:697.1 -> 0.17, 31.9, 43.4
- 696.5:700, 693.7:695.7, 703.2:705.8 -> 0.09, 42.6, 52.1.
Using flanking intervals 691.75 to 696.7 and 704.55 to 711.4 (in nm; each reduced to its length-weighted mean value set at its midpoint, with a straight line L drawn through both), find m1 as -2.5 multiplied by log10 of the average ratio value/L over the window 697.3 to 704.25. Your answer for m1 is -0.13 mag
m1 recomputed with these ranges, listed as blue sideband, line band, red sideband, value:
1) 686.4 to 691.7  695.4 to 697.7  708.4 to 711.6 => -0.21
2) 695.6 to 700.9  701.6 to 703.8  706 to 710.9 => -0.15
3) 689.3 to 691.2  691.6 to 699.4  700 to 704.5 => -0.02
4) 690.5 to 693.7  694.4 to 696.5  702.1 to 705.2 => -0.03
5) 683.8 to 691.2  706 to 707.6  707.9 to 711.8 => -0.12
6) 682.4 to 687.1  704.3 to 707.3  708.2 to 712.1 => -0.22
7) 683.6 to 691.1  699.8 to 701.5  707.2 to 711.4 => -0.23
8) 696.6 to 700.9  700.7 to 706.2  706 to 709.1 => -0.13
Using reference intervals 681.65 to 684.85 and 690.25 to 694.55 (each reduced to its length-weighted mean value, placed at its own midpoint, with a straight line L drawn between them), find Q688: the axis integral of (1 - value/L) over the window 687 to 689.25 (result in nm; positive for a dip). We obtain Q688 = 0.17 nm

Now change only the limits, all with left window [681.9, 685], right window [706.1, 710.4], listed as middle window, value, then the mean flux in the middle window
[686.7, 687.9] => 0.06 nm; 32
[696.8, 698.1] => -0.22 nm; 43.7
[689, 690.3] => 0.01 nm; 34.2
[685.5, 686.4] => 0.07 nm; 30.4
